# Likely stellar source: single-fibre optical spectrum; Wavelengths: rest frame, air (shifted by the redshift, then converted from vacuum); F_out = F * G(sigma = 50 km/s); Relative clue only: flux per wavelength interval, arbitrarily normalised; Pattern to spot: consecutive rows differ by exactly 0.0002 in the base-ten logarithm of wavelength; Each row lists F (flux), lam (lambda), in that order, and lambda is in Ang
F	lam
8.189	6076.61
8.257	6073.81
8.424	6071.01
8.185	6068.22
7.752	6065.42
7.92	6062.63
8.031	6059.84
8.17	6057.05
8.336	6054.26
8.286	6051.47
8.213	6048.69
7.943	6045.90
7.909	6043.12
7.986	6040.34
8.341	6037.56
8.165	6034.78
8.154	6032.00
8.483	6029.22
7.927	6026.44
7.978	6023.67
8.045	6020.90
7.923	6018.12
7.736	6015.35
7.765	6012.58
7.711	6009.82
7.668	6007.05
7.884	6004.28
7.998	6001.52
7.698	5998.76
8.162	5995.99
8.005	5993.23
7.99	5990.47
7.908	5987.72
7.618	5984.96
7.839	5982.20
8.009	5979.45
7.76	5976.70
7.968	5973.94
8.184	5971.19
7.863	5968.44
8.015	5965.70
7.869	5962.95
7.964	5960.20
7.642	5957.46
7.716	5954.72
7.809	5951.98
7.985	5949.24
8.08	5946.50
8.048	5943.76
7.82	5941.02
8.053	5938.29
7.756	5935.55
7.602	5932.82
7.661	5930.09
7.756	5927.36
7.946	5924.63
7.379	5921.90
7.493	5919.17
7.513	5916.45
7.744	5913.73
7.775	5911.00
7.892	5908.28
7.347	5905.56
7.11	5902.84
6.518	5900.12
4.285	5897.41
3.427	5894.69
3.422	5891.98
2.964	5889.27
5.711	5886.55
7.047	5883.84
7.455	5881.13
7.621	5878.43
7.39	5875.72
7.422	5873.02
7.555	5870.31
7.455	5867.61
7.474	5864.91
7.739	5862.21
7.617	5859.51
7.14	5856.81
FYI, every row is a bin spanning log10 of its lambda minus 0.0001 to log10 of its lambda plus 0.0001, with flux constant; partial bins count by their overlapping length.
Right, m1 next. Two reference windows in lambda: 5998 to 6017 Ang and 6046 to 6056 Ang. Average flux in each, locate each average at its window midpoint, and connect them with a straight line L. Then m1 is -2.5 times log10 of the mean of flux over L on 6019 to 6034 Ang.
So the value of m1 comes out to -0.017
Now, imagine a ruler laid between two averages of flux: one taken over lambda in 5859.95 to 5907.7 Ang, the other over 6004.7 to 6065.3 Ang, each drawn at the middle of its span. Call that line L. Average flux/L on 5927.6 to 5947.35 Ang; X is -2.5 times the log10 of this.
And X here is -0.13 mag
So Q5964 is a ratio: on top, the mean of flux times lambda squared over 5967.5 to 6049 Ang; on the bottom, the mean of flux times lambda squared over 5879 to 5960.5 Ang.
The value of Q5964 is 1.2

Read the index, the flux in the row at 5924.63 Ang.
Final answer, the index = 7.946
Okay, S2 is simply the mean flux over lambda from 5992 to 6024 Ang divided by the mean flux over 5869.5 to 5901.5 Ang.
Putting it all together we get 1.3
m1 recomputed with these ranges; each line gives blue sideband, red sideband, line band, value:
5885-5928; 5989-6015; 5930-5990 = -0.097 mag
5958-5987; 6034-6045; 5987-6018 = 0.016 mag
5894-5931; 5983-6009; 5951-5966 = -0.046 mag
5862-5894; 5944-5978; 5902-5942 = -0.061 mag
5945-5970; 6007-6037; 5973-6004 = 0.004 mag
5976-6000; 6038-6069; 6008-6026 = 0.015 mag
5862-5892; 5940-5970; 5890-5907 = 0.315 mag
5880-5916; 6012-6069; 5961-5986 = -0.112 mag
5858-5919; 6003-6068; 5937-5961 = -0.097 mag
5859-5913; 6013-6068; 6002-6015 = -0.003 mag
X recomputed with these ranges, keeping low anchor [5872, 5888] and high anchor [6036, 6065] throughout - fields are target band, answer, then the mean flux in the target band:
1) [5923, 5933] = -0.05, 7.75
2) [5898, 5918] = -0.01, 7.3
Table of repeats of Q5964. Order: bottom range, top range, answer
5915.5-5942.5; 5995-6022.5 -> 1.05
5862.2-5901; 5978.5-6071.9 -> 1.36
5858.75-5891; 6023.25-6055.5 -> 1.25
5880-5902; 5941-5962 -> 1.57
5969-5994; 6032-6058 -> 1.05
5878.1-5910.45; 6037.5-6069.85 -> 1.45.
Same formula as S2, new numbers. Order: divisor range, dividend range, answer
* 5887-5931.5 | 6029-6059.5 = 1.26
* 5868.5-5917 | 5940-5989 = 1.22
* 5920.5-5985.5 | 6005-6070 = 1.02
